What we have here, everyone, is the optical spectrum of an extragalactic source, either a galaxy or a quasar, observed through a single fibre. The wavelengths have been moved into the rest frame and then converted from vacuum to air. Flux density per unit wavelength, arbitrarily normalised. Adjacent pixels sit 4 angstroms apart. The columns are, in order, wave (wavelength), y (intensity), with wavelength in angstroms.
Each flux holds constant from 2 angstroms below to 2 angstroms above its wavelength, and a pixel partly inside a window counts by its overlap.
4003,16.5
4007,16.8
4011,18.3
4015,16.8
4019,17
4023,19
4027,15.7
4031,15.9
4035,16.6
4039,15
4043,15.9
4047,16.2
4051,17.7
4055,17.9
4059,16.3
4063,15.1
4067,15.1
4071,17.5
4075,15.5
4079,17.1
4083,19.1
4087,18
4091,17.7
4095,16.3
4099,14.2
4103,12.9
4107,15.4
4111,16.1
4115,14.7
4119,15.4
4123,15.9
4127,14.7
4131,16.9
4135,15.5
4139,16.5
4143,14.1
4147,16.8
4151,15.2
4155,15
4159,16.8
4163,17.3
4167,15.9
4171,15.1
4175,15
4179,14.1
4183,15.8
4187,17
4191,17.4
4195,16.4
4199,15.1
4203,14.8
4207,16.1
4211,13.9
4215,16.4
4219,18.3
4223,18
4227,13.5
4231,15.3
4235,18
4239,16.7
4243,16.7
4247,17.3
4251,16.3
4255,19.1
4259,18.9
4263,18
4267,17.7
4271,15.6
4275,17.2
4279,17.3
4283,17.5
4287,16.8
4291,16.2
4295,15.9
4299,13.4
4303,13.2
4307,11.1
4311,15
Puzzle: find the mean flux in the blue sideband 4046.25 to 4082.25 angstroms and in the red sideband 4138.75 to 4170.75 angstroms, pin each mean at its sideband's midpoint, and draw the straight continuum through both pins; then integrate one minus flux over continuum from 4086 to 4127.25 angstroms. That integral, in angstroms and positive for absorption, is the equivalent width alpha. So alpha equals 1.8 angstroms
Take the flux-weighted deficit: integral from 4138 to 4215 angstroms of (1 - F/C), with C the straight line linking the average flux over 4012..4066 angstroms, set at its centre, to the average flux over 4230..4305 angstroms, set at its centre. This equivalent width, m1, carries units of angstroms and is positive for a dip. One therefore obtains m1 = 4.3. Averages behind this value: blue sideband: 16.6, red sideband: 16.7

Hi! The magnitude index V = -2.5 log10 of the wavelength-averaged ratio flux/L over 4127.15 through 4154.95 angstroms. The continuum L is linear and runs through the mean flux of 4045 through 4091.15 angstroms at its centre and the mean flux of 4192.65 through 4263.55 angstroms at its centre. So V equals 0.07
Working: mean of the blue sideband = 16.9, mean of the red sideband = 16.6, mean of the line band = 15.7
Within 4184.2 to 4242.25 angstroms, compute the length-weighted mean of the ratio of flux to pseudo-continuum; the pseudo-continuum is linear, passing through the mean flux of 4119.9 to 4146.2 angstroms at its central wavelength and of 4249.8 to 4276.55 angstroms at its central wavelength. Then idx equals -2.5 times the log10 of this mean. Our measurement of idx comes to 0.04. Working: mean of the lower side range 15.6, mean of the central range 16.2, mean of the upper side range 17.6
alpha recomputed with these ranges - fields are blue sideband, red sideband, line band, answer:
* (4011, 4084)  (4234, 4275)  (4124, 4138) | 0.97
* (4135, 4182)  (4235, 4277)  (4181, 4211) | 0.64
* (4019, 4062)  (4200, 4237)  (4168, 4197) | 0.53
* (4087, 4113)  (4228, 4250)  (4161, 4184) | 0.89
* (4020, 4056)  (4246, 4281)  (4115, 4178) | 5.05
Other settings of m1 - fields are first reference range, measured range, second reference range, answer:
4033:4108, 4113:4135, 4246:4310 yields 1.1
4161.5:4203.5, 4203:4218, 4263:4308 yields 0.2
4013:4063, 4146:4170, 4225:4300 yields 0.8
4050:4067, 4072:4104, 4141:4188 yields -0.4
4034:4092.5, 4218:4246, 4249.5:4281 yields 1.3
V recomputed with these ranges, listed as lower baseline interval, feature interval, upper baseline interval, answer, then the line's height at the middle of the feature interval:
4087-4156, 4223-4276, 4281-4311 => -0.130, 15.1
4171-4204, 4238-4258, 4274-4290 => -0.045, 16.6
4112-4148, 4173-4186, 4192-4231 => 0.044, 15.7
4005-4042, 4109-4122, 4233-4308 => 0.084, 16.7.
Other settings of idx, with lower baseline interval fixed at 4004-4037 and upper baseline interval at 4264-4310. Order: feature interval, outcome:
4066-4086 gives -0.02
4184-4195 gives -0.05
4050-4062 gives -0.02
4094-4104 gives 0.15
